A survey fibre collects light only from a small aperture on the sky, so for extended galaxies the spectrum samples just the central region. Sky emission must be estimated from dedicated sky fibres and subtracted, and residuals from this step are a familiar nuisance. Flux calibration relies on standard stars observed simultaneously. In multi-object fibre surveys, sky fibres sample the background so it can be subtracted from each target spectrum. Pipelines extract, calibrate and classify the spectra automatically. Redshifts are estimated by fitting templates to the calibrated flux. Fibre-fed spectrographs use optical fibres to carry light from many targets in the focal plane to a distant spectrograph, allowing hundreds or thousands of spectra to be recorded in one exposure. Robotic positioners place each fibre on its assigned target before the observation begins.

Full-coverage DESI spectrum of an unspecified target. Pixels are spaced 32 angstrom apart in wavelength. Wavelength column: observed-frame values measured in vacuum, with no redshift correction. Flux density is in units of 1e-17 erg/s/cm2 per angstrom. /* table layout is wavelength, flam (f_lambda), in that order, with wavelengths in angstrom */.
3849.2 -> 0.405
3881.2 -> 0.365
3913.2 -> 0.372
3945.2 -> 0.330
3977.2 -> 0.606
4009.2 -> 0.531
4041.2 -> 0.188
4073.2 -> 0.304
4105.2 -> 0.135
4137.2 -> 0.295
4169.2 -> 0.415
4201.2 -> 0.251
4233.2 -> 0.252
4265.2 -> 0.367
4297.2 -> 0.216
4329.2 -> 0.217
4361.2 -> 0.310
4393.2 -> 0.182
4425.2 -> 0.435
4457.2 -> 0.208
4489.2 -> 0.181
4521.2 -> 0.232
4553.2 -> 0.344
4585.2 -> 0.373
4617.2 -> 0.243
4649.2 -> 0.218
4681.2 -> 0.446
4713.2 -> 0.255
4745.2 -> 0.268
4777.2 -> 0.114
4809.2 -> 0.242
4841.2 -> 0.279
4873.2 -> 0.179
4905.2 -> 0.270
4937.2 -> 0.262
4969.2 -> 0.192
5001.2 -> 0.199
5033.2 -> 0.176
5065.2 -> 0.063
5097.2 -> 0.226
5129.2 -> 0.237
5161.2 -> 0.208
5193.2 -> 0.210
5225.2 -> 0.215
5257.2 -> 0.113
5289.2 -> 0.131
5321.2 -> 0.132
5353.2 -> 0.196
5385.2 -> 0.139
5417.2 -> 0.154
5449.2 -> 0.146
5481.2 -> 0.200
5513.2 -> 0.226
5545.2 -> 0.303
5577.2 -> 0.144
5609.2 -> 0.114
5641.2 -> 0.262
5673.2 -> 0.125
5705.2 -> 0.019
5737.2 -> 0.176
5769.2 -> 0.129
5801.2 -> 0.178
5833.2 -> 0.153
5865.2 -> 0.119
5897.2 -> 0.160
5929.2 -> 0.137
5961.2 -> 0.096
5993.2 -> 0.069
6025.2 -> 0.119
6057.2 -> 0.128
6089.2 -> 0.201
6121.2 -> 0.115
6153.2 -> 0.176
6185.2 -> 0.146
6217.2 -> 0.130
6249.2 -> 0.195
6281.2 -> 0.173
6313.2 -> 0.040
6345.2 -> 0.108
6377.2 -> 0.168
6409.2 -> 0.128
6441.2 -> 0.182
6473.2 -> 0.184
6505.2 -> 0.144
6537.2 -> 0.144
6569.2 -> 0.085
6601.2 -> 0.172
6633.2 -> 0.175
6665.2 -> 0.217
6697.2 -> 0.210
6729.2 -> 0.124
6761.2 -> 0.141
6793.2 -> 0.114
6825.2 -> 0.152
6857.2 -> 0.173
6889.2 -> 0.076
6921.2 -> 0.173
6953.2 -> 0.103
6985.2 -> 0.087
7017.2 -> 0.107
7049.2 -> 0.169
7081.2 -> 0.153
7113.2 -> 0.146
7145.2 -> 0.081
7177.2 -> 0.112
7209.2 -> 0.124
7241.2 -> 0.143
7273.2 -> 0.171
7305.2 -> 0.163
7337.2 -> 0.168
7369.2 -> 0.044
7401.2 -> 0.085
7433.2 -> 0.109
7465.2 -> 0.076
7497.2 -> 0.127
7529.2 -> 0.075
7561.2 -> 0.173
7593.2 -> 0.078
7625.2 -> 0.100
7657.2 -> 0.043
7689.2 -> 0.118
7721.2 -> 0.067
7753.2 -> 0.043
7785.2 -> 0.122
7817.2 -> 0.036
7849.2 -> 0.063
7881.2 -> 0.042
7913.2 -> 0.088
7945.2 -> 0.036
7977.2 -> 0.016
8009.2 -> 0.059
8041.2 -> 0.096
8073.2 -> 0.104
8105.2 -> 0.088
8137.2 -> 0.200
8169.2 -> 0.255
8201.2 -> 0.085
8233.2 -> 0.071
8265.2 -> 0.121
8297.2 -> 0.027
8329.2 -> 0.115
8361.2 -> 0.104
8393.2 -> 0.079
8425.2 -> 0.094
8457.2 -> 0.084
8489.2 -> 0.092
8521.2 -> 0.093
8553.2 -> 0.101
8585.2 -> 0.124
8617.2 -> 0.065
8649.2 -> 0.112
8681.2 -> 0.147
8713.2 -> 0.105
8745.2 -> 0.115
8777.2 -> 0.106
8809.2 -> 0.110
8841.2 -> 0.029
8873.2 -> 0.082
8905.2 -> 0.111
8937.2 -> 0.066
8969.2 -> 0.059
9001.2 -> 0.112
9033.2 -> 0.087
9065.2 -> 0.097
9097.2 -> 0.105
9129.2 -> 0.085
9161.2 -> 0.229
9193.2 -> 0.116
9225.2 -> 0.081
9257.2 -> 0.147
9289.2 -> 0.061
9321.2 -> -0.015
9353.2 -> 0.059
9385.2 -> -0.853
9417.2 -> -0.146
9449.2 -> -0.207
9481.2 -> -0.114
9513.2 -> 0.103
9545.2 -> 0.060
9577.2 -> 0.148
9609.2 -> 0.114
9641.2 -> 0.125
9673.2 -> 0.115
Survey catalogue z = 1.19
